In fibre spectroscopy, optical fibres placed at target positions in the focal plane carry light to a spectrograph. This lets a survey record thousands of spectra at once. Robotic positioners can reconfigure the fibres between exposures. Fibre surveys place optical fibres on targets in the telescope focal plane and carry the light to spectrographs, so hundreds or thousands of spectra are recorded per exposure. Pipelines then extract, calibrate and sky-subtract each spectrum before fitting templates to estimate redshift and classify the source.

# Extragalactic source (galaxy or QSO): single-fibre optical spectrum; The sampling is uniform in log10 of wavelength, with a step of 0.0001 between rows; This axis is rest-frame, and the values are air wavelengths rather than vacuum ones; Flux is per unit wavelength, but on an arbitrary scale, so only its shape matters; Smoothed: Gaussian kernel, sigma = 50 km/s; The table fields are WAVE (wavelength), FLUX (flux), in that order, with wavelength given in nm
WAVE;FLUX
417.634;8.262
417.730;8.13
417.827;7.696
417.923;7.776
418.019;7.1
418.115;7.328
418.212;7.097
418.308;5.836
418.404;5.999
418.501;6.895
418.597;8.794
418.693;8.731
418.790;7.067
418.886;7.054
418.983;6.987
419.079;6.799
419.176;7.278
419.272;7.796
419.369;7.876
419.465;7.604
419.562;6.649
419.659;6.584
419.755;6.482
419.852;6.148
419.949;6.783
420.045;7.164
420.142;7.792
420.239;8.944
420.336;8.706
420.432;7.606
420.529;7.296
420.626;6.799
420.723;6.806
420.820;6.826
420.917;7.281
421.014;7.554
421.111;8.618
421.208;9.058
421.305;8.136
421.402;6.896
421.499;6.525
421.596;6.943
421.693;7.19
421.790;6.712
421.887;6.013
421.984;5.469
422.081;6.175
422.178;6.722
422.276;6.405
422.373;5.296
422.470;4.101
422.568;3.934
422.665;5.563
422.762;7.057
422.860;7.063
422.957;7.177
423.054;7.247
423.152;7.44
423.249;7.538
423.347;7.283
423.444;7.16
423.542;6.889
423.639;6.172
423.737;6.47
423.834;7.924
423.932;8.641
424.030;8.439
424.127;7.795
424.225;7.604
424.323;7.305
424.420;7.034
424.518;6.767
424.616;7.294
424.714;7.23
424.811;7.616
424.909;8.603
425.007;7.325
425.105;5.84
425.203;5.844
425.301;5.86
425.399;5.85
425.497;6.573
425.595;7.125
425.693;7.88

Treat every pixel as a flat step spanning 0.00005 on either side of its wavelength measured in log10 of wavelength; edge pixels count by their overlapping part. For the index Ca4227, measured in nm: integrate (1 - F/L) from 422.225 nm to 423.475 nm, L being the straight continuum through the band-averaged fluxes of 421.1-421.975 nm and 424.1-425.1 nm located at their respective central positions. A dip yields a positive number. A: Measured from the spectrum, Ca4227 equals 0.15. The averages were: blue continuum 7.21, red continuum 7.38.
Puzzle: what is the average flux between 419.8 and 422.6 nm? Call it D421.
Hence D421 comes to 6.91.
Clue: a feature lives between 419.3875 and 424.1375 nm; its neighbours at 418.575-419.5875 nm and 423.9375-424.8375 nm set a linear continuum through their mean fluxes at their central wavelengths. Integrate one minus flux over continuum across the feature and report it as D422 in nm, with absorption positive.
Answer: 0.32 nm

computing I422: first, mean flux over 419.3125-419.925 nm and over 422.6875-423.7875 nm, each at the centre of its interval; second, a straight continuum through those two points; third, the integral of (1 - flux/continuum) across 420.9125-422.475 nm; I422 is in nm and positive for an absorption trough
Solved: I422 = 0.03 nm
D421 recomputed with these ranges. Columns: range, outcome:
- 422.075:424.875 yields 6.89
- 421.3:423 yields 6.25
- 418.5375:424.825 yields 7.11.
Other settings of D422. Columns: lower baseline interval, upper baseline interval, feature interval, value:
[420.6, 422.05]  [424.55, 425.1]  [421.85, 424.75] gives 0.21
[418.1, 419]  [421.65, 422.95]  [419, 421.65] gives -0.30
